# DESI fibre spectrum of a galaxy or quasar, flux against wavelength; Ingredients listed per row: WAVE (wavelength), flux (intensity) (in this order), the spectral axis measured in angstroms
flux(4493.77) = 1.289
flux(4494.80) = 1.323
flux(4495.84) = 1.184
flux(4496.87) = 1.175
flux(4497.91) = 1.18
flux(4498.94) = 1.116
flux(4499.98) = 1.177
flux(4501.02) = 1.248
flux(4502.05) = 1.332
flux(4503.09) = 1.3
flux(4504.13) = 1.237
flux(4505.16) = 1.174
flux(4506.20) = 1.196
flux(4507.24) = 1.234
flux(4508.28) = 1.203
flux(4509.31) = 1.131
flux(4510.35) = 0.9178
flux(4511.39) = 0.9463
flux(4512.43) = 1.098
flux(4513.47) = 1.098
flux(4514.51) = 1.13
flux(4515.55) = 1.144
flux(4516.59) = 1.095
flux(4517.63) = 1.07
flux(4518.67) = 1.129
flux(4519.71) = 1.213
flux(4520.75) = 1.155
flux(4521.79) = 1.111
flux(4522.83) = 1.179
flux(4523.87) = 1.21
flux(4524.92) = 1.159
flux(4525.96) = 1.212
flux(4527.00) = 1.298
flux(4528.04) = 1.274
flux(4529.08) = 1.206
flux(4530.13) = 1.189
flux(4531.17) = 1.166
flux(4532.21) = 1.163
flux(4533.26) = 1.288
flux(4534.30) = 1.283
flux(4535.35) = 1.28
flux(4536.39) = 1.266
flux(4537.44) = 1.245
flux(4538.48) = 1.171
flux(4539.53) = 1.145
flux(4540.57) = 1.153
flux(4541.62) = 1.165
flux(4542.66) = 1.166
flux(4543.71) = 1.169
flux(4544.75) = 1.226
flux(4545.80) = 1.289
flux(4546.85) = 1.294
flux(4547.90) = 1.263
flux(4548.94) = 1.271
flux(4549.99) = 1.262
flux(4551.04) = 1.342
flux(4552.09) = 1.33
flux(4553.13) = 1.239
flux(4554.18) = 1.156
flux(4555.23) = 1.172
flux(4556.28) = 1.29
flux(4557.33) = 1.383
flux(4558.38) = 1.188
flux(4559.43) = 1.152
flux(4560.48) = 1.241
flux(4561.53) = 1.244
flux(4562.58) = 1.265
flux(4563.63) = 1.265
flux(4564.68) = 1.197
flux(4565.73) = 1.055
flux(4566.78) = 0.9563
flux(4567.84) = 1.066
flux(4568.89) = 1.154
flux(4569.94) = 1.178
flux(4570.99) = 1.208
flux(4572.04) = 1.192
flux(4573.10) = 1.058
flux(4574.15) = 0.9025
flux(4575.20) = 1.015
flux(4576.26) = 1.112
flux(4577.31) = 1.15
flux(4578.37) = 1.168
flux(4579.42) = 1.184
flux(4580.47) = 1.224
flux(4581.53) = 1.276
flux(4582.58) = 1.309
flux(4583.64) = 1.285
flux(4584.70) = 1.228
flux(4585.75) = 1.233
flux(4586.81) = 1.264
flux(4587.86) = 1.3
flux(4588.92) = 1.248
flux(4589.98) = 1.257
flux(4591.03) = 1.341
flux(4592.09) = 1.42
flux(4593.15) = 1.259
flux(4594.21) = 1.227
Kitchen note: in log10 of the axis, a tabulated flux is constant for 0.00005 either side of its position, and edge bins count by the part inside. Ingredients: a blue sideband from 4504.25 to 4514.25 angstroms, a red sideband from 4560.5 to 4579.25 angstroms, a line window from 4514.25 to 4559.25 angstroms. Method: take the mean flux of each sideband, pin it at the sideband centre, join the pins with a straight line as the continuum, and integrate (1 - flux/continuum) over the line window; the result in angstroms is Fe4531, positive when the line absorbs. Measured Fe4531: -3.55 angstroms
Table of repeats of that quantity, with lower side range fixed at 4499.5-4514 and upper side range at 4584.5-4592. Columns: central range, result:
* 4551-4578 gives 1.6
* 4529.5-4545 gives 0.0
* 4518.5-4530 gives -0.1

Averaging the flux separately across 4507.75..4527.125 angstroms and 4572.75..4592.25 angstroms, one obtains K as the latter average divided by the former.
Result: 1.07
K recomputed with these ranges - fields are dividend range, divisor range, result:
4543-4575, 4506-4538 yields 1.02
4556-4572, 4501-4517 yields 1.03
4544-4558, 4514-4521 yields 1.12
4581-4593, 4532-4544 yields 1.06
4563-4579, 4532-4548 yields 0.91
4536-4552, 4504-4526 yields 1.08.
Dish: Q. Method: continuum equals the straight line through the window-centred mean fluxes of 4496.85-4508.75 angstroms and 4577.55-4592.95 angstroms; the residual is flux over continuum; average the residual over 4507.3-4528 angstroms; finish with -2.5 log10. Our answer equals 0.08 mag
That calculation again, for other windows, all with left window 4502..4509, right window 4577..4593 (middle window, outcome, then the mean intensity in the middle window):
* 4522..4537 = 0.01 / 1.22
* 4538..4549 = 0.03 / 1.21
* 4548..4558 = -0.02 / 1.27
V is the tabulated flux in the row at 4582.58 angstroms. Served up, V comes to 1.309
